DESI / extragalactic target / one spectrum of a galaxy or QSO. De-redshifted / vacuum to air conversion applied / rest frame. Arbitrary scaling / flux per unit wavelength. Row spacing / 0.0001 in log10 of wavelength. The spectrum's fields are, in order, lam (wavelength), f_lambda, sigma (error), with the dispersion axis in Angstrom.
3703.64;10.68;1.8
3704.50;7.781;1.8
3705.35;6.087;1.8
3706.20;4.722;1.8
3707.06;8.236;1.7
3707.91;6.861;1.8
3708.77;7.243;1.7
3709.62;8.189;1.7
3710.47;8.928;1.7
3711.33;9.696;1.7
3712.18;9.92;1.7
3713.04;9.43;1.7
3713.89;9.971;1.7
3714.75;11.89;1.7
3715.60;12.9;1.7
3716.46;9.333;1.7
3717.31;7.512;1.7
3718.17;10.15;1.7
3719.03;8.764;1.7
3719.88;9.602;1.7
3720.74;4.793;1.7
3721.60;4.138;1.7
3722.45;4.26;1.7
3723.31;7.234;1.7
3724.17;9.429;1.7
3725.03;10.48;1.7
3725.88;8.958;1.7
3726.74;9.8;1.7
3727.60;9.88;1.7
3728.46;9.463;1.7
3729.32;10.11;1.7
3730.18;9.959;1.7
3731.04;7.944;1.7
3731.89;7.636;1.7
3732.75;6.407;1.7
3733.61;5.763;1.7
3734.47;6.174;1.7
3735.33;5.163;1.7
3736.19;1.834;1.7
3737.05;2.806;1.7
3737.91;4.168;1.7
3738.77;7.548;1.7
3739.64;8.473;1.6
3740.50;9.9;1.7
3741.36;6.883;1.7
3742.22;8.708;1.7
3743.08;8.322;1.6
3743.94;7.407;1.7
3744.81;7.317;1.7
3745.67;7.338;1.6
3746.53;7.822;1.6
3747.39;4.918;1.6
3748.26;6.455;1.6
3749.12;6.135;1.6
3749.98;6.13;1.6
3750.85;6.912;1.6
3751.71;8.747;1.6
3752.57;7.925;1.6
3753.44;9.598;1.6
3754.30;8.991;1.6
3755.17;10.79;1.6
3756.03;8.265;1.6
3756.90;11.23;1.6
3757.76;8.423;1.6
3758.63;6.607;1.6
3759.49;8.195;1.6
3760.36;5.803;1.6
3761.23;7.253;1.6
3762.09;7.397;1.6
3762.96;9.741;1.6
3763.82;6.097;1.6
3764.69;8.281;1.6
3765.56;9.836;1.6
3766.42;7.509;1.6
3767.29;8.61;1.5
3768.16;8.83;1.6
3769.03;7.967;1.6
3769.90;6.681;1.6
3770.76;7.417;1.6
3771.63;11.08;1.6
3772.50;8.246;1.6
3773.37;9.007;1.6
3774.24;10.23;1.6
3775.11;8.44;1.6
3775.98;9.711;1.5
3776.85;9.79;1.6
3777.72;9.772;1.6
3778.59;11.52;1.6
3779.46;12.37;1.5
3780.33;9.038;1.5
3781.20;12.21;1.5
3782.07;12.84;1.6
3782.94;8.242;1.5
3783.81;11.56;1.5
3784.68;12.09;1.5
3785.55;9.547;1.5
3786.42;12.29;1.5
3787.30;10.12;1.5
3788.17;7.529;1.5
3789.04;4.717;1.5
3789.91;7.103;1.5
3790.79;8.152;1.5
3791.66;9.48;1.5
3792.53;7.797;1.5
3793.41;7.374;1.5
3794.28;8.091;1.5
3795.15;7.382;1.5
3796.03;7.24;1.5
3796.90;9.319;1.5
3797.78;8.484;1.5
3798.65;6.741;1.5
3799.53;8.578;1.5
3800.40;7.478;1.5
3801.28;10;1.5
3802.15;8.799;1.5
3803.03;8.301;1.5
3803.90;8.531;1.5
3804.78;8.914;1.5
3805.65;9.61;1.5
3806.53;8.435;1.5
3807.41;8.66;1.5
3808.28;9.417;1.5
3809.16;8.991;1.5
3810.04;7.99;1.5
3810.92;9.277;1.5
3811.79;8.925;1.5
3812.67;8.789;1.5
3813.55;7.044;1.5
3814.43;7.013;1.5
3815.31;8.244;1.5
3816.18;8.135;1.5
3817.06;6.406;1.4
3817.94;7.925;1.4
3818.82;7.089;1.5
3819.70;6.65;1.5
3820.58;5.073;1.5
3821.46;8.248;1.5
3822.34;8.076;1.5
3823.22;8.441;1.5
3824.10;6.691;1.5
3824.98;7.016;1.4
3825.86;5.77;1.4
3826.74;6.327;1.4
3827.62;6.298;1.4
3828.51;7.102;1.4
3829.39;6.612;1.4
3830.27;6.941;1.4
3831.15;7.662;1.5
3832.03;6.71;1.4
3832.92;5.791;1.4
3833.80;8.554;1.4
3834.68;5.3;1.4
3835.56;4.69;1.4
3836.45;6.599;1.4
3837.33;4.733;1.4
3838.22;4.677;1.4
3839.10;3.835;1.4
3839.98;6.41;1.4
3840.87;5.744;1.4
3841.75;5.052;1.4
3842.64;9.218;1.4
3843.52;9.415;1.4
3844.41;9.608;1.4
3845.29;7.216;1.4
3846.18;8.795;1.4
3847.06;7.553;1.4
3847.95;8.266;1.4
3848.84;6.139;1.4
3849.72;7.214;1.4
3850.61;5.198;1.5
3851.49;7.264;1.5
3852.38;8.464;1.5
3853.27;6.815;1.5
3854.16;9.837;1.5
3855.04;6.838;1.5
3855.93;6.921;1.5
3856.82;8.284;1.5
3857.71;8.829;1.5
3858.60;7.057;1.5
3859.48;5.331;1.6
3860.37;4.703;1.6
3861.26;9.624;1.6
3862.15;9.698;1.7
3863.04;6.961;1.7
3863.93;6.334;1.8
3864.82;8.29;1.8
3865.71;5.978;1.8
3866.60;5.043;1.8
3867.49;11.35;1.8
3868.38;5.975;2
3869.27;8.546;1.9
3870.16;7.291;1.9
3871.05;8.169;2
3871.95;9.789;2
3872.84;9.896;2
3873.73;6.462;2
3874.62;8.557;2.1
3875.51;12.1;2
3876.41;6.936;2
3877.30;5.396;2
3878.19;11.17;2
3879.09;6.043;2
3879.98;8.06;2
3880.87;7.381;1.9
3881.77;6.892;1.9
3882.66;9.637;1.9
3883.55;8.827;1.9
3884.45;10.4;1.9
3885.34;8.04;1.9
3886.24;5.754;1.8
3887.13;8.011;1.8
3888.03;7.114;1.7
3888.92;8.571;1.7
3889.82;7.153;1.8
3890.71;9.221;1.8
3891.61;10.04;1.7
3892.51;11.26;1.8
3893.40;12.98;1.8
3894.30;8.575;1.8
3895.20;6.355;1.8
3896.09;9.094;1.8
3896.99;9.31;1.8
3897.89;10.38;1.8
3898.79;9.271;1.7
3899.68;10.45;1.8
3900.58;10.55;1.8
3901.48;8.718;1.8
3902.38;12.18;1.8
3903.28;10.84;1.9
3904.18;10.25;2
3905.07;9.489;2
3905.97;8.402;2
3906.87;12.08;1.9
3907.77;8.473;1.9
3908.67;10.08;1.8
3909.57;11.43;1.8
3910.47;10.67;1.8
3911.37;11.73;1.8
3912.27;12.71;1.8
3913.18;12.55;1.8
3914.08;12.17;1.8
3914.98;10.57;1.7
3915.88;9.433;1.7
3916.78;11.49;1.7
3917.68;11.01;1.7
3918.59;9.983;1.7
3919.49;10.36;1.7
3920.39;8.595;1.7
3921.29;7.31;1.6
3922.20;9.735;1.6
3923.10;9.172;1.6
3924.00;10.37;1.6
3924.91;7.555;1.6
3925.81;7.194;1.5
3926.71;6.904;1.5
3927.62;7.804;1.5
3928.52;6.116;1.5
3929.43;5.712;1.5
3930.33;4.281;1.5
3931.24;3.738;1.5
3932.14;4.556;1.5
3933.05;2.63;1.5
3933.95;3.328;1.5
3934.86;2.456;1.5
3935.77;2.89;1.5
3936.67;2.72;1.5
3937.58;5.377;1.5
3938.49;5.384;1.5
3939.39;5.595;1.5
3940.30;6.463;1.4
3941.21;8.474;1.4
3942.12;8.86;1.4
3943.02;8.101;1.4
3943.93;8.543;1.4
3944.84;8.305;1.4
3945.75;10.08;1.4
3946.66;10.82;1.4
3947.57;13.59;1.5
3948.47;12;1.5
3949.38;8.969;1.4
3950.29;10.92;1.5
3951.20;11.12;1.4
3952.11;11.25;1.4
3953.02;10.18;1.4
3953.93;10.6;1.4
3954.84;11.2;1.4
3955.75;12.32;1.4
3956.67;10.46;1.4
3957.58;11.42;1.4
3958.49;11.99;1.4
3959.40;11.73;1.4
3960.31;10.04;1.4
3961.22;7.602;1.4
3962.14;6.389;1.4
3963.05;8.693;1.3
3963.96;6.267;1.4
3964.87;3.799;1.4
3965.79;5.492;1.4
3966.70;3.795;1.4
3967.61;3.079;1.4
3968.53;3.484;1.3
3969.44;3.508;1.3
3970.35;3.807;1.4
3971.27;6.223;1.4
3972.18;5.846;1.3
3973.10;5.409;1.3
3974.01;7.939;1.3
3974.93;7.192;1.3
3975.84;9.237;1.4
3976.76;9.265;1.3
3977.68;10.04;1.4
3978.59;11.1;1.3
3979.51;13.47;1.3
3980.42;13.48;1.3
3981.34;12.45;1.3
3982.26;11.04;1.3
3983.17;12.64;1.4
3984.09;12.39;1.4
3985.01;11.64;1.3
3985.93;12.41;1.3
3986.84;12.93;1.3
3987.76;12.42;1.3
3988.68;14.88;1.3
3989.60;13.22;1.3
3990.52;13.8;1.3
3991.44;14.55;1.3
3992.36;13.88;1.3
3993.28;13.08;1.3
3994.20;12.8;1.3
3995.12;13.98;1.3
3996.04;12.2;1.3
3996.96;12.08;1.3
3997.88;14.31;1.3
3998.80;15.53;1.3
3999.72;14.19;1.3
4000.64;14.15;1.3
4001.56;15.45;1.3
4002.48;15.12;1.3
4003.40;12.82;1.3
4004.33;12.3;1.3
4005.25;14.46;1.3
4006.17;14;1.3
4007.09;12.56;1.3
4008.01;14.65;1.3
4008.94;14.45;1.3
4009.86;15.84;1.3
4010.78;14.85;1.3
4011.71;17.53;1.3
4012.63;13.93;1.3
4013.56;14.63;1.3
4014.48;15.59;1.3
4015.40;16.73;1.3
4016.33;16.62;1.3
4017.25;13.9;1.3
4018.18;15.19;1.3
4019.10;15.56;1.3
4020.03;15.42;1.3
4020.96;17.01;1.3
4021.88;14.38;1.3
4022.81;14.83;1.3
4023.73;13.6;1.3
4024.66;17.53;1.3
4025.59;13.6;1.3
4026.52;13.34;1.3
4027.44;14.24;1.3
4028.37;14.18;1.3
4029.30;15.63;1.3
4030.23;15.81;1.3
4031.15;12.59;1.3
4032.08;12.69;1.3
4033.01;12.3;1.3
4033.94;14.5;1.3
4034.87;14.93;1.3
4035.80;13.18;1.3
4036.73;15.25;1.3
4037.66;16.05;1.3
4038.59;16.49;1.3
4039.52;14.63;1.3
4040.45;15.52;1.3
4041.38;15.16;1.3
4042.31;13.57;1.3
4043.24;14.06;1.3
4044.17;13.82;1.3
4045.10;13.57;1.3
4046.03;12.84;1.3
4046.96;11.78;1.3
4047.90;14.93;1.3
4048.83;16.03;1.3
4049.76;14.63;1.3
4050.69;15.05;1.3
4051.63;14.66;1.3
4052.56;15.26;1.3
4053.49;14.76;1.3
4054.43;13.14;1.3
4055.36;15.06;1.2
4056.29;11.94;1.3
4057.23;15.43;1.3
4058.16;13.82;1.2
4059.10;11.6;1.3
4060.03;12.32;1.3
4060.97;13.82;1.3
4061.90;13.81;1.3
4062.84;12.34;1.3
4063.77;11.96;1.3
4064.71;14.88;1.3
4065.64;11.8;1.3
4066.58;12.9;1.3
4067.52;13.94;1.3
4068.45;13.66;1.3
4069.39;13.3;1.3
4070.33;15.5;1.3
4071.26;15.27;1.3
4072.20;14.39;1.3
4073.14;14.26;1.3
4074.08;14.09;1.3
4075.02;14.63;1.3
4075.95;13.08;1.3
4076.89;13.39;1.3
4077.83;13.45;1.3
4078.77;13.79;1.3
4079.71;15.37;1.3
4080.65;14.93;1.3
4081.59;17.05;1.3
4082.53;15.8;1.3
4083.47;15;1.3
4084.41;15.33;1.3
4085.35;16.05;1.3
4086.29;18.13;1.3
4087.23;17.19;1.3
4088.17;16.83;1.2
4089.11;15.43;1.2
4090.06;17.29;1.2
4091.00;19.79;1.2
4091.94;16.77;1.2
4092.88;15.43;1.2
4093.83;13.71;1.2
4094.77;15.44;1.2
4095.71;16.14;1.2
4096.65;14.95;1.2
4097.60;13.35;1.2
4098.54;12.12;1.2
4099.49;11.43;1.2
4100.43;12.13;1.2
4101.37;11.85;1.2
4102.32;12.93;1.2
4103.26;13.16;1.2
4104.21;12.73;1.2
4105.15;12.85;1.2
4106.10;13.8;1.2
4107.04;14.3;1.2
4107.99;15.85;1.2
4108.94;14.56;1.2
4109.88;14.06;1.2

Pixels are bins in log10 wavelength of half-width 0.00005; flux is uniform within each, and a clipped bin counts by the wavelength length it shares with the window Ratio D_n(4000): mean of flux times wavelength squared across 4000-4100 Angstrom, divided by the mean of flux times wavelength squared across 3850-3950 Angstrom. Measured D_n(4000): 1.9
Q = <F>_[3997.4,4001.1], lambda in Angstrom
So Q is 14.5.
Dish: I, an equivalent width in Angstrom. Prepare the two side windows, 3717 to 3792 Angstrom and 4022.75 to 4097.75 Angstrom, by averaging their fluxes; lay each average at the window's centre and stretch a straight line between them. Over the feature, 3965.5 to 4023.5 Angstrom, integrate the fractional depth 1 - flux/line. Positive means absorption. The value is 4.4 Angstrom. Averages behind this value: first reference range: 8.26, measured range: 12.3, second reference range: 14.6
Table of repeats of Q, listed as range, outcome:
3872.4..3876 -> 9.23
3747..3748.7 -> 5.7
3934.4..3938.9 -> 3.74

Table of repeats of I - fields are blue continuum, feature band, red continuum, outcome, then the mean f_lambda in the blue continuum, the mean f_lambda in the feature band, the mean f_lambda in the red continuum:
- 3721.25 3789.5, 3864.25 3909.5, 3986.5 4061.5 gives 9.71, 8.27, 8.83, 14.3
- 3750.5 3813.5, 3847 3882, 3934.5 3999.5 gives 5.71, 8.82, 7.67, 9.6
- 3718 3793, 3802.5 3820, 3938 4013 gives 1.28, 8.25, 8.23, 10.8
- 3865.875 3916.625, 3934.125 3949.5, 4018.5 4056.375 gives 5.06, 9.25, 7.46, 14.5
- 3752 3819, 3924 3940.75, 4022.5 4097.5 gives 9.41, 8.73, 5.18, 14.6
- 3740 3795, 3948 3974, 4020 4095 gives 9.16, 8.61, 8.13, 14.6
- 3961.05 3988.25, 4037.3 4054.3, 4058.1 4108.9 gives -3.12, 8.46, 14.6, 14.4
